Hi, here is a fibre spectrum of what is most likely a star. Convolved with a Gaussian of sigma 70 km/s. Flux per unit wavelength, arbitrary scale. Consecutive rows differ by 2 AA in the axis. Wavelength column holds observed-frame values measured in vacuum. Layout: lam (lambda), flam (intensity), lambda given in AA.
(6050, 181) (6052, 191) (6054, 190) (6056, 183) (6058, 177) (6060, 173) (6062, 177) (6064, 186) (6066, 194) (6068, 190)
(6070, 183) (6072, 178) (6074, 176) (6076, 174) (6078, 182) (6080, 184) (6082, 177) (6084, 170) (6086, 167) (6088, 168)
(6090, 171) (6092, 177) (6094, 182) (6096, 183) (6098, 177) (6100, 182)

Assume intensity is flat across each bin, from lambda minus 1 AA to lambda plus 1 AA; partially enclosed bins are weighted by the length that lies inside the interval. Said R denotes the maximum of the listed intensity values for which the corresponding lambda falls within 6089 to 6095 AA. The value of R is 182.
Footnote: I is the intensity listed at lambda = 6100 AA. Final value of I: 182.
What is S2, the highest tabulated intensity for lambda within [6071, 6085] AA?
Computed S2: 184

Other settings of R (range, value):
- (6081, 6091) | 177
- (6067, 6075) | 190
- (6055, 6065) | 186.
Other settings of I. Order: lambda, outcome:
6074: 176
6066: 194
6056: 183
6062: 177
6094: 182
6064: 186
